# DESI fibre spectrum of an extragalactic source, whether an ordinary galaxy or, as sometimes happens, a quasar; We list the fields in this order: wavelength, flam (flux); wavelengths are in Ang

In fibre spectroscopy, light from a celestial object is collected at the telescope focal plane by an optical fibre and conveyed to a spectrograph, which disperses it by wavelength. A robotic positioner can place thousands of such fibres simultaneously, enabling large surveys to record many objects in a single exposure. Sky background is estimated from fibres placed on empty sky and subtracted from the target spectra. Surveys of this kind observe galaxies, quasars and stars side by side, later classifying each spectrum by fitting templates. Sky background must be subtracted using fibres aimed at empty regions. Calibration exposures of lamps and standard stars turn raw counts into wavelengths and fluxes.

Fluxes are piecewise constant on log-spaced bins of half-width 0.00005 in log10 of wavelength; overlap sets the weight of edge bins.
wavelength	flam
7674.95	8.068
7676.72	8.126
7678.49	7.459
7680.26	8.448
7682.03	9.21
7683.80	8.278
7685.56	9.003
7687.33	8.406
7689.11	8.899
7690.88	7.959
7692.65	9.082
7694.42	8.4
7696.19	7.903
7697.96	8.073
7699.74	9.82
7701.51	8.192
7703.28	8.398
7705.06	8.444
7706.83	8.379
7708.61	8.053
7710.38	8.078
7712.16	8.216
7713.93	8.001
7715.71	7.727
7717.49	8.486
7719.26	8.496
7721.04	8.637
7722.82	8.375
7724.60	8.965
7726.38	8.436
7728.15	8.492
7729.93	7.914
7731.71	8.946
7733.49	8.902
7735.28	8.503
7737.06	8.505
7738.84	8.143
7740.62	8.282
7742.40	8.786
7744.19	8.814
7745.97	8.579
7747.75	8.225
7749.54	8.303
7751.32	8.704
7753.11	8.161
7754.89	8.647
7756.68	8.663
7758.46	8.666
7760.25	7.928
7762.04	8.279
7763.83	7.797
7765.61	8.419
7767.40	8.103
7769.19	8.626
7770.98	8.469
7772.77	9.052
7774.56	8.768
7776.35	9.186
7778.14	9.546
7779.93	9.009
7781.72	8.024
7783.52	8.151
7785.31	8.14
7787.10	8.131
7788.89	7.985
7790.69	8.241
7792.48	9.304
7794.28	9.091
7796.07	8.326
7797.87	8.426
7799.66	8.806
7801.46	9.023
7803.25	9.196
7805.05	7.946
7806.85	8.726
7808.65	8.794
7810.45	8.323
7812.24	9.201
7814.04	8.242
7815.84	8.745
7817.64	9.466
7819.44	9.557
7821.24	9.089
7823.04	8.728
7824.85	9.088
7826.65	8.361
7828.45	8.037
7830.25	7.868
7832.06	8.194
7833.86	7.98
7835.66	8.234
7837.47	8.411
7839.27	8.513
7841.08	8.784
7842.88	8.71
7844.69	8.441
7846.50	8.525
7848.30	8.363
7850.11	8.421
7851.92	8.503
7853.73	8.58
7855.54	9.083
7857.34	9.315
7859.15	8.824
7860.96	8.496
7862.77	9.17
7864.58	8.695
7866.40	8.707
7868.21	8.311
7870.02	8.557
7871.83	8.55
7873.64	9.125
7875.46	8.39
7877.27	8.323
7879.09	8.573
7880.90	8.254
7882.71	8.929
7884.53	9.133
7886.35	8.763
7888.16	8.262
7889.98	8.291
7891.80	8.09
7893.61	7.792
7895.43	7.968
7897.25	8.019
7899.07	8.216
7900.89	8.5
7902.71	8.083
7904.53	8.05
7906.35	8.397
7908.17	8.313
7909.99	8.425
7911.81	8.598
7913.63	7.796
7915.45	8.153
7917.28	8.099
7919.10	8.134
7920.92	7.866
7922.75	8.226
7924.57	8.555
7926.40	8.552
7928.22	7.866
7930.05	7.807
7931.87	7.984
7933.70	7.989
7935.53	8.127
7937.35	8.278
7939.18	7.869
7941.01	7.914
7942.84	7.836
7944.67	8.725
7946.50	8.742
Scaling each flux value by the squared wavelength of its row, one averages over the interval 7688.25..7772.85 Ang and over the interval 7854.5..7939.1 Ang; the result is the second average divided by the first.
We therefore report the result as 1.04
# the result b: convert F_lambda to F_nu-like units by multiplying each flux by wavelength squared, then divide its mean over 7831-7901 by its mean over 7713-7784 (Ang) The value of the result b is 1.03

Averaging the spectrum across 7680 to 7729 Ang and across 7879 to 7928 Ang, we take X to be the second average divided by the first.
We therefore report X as 0.98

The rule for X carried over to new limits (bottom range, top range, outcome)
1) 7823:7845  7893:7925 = 0.97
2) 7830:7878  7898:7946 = 0.95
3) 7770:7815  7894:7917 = 0.95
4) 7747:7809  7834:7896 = 1.00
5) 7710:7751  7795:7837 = 1.02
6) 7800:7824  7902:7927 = 0.93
